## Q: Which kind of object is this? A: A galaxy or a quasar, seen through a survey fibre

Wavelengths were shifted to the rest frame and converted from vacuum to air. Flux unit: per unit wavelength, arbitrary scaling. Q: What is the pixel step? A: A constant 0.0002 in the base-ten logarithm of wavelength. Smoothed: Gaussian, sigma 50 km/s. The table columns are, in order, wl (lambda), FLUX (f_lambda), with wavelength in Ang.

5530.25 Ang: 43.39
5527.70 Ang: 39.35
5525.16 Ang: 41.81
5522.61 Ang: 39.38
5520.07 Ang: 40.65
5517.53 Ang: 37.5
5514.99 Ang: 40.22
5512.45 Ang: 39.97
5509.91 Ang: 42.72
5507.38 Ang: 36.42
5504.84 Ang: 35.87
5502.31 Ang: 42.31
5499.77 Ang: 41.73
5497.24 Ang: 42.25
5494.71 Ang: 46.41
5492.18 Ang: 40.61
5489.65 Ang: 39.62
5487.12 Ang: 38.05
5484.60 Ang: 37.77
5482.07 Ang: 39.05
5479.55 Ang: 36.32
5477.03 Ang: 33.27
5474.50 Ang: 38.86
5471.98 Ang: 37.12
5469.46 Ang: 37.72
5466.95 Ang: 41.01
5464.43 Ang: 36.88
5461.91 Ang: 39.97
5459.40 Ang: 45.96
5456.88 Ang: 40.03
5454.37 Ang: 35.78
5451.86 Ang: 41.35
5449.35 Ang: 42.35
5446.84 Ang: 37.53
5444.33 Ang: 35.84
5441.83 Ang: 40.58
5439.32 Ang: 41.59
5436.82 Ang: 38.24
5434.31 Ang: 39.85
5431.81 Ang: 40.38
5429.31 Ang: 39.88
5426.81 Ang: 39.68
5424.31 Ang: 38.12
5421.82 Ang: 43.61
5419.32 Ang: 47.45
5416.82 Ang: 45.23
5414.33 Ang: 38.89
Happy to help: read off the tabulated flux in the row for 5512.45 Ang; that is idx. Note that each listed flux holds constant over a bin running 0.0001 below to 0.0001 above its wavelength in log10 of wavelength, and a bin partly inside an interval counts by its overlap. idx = 39.97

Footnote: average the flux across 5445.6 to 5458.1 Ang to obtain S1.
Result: 39.4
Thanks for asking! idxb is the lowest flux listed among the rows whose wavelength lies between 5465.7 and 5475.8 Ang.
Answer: 37.12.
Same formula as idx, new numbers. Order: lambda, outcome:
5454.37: 35.78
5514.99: 40.22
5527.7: 39.35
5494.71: 46.41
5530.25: 43.39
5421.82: 43.61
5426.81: 39.68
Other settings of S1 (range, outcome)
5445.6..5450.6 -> 39.9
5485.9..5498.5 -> 41.4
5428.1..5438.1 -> 39.6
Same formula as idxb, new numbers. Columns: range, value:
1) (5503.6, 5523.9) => 35.87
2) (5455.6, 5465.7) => 36.88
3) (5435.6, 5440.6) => 38.24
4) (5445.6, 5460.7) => 35.78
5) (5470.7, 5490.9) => 33.27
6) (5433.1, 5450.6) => 35.84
